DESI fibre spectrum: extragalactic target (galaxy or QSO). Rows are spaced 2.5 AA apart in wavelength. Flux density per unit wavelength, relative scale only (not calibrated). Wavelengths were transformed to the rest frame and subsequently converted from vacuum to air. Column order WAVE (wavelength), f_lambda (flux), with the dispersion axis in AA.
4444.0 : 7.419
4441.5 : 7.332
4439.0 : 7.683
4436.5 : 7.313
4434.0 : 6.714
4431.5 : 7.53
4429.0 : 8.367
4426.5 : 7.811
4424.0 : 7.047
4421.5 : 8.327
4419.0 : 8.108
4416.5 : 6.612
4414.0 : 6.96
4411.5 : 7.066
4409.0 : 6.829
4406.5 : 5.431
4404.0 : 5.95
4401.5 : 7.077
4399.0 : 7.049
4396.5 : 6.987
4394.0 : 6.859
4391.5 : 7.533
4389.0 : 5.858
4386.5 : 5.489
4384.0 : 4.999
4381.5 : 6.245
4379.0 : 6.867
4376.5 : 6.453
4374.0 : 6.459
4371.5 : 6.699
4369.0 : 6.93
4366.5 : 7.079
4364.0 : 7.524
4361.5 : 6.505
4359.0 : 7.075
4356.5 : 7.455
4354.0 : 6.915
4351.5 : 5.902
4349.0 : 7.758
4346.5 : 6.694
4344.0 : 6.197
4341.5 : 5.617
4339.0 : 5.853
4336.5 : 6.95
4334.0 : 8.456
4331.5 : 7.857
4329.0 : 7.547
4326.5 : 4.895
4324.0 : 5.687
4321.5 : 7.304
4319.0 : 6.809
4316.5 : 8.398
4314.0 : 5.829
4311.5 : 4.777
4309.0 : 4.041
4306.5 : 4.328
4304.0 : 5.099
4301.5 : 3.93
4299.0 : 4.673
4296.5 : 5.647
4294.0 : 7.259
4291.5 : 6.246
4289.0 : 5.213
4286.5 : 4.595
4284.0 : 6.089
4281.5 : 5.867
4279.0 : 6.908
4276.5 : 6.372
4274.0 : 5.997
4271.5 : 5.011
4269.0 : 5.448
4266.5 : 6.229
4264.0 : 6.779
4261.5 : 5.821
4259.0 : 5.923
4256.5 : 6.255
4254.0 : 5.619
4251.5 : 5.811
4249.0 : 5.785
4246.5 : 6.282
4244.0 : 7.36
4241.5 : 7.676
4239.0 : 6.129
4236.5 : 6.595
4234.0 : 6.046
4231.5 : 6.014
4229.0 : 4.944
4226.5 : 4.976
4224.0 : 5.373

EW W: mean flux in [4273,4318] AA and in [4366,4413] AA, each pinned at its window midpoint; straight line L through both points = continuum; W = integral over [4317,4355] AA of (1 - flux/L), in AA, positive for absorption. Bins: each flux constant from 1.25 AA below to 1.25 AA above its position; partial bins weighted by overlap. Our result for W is -4.6 AA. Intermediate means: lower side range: 5.63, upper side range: 6.51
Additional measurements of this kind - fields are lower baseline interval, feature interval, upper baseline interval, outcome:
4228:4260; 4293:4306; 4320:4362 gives 2.56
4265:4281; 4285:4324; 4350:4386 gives 3.76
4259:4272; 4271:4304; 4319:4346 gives 2.55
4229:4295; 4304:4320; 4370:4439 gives 1.85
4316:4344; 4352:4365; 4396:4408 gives -0.70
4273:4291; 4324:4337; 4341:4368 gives -0.99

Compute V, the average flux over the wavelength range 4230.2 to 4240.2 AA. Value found 6.19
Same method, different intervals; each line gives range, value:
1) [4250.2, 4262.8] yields 5.89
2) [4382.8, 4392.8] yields 5.98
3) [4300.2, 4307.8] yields 4.45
